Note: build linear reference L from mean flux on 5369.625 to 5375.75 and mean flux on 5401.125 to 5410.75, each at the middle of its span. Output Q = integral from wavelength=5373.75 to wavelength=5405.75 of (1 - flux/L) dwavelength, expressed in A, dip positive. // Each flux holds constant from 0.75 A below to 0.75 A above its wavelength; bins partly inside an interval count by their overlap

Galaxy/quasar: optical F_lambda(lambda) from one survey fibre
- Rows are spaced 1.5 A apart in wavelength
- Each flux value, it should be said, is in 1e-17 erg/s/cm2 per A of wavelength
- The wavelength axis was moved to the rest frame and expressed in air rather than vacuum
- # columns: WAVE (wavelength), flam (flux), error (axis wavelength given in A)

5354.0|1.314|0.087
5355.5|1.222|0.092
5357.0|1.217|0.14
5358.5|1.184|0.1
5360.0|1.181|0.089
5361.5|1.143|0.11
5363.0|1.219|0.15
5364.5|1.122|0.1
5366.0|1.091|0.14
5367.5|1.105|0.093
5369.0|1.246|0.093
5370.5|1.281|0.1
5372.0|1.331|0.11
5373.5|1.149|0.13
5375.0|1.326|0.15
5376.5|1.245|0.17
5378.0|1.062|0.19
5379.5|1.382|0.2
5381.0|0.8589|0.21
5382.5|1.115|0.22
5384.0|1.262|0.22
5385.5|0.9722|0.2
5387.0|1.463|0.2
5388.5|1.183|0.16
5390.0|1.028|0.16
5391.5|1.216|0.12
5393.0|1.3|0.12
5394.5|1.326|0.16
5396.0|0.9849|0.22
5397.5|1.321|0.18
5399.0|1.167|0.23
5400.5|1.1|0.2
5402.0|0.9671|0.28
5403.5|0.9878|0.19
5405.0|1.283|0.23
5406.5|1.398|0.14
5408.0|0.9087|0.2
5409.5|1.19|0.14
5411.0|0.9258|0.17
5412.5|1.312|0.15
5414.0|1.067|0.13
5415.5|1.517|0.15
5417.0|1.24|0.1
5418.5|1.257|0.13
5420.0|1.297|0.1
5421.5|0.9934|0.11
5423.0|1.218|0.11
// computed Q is 0.5 A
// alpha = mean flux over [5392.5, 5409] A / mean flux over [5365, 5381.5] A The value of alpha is 1.0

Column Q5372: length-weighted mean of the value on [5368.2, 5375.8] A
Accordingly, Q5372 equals 1.27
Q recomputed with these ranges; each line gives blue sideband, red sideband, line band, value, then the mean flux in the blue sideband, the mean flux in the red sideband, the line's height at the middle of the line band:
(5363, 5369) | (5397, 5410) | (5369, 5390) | -1.1 A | 1.14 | 1.14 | 1.14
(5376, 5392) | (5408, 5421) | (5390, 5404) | 0.4 A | 1.16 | 1.2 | 1.18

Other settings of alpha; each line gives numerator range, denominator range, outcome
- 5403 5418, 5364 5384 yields 1.00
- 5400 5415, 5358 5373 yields 0.94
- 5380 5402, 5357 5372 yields 0.98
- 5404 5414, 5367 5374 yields 0.94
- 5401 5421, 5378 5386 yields 1.05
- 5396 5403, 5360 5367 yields 0.97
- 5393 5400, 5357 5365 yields 1.03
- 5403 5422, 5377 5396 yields 1.01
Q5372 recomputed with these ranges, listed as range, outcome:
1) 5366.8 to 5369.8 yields 1.18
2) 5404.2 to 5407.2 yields 1.33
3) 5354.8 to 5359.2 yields 1.21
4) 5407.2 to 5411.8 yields 1.02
